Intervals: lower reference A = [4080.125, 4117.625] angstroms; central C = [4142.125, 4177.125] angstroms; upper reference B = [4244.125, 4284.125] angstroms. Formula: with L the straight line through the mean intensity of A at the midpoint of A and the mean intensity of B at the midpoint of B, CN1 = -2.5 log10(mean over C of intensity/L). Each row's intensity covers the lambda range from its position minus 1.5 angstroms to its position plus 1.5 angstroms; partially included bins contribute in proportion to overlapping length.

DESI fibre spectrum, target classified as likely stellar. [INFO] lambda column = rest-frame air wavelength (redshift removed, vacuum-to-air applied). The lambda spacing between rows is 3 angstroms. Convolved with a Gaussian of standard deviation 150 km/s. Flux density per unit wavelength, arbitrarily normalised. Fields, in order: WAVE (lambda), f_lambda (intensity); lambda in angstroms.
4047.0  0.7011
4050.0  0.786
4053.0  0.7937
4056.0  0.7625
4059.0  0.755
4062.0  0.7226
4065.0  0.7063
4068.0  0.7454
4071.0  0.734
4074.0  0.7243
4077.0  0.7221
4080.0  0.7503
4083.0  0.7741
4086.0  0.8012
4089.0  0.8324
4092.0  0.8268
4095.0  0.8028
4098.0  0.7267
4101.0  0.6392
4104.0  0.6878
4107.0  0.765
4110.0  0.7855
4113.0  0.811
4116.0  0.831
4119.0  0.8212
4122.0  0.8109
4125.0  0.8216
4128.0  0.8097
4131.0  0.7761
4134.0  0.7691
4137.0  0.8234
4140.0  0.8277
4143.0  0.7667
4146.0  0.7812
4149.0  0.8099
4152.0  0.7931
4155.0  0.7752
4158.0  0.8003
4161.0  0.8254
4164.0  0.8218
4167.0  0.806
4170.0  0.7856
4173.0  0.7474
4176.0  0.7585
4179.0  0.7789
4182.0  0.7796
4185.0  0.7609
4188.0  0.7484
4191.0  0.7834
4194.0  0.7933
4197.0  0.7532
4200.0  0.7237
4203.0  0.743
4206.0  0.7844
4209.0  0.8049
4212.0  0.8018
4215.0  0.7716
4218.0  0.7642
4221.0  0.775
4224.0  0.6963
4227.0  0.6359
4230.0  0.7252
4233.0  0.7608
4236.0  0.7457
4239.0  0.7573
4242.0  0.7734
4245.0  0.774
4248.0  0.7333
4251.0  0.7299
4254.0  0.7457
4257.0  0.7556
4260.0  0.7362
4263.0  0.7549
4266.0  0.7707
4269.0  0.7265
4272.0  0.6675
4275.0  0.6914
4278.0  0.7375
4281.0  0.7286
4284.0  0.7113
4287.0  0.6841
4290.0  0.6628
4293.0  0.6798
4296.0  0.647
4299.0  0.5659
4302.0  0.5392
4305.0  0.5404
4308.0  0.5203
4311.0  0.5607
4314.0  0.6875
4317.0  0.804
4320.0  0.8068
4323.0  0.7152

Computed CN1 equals -0.04 mag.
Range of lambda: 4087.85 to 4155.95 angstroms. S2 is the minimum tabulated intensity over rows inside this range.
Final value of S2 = 0.6392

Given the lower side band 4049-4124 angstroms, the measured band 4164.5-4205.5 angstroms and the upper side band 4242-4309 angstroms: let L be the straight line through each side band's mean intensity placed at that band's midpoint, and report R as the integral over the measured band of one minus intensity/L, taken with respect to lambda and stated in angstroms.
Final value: -2.4 angstroms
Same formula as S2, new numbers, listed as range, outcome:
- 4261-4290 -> 0.6628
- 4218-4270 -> 0.6359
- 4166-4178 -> 0.7474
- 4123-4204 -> 0.7237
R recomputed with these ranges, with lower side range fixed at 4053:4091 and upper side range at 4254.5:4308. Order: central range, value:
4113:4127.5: -1.61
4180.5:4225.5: -3.70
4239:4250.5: -1.08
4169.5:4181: -0.79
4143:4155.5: -1.05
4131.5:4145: -1.17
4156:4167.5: -1.43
